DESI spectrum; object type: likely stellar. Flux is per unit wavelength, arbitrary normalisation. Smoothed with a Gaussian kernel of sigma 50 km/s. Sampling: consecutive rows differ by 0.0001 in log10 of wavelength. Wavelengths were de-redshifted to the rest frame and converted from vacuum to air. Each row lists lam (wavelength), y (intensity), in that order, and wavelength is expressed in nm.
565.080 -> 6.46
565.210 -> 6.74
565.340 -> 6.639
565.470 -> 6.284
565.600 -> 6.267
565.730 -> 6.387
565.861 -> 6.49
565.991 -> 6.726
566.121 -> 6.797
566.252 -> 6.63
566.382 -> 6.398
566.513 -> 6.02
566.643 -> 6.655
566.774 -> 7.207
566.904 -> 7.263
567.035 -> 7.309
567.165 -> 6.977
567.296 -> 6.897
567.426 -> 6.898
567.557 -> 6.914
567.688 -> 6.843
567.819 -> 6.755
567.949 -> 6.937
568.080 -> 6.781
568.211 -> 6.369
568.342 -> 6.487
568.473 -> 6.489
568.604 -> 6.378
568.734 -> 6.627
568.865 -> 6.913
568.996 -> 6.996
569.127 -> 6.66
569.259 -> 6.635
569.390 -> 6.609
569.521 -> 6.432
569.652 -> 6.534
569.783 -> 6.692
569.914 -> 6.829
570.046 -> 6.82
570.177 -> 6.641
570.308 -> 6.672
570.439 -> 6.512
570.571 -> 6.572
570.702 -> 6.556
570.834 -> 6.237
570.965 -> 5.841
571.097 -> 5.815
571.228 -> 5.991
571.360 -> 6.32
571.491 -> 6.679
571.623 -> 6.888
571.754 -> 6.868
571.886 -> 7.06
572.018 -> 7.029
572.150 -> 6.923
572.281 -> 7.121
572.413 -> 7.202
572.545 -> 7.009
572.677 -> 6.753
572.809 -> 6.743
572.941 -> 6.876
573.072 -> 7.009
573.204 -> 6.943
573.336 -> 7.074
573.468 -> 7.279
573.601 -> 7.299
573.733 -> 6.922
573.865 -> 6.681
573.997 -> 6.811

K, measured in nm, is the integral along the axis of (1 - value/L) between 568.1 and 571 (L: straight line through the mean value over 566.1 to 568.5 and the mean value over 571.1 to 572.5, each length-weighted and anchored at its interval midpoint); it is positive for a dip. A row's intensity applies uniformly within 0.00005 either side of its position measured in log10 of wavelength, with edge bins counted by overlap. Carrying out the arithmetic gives 0.082 nm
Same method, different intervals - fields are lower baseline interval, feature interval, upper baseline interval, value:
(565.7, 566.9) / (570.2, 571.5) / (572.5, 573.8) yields 0.10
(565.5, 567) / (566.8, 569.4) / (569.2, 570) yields -0.07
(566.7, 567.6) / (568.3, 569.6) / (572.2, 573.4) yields 0.08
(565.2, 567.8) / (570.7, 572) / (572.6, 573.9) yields 0.09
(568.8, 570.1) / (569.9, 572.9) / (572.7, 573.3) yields 0.07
